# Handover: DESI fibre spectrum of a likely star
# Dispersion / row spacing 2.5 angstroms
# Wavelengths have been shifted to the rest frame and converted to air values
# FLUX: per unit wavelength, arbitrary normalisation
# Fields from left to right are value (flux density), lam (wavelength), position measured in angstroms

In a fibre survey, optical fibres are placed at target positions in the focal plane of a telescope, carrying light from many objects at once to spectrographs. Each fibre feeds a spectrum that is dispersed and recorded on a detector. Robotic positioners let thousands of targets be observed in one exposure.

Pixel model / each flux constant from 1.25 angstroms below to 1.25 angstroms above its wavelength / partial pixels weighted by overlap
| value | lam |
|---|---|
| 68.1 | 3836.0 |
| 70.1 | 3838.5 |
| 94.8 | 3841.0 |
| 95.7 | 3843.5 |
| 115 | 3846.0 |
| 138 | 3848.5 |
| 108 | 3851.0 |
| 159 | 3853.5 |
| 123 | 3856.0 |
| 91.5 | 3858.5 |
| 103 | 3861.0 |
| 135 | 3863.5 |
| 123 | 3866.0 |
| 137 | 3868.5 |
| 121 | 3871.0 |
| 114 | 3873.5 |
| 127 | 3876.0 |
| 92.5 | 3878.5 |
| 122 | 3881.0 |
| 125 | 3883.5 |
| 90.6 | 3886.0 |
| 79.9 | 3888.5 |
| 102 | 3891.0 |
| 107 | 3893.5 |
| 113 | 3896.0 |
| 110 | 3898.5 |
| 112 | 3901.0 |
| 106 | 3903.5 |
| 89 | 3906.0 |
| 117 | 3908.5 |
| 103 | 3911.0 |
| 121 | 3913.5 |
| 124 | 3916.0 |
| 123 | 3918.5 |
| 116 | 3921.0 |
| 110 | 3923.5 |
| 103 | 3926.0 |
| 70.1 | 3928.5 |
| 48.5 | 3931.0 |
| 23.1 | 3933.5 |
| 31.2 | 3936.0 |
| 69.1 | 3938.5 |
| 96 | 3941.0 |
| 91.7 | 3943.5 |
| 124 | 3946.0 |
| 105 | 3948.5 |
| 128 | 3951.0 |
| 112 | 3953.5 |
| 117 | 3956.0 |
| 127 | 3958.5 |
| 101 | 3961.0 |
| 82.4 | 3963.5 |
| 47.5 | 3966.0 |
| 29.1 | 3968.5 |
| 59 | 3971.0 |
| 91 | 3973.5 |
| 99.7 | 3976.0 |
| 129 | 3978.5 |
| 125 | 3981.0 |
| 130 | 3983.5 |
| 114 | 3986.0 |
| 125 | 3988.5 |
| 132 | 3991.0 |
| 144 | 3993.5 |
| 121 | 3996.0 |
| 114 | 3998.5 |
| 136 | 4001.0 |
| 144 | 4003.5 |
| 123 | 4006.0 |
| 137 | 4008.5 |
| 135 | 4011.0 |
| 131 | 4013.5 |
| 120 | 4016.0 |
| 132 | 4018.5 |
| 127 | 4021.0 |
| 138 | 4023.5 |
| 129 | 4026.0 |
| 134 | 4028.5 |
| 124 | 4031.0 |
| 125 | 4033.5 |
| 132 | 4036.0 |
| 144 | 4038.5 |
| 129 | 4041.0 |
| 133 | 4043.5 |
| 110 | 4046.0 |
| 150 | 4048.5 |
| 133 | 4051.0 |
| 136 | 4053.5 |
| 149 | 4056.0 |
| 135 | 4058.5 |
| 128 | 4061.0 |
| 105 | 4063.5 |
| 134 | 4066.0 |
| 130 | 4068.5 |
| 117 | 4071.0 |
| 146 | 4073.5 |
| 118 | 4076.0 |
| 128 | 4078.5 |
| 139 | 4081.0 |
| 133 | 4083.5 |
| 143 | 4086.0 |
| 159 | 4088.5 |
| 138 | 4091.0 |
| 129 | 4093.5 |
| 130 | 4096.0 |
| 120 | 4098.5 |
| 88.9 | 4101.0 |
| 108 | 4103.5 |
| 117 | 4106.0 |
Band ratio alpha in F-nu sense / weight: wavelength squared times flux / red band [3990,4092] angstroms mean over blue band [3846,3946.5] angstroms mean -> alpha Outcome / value 1.4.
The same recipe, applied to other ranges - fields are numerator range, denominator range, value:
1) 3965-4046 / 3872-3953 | 1.26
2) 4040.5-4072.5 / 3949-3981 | 1.43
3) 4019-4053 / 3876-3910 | 1.34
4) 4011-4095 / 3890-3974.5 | 1.49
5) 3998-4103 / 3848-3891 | 1.23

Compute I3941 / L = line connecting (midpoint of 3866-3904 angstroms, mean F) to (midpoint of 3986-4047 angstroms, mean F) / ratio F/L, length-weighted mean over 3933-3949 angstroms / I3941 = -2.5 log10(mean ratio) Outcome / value 0.46 mag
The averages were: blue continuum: 111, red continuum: 130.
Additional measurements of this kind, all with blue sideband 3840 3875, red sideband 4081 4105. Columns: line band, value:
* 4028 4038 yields -0.032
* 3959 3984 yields 0.351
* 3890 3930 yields 0.126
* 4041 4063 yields -0.054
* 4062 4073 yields 0.033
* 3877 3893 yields 0.168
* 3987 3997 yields -0.053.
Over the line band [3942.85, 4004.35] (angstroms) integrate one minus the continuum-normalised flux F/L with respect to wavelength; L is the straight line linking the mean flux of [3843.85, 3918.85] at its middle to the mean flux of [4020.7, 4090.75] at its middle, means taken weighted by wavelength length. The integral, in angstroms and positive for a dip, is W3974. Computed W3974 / 7.40 angstroms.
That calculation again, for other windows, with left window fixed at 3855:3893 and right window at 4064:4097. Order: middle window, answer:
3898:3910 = 0.9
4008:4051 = -1.0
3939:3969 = 5.6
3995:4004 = -0.2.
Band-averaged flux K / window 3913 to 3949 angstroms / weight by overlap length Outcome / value 89.4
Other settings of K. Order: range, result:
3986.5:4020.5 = 130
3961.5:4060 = 121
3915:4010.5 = 103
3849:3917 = 113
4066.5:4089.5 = 134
